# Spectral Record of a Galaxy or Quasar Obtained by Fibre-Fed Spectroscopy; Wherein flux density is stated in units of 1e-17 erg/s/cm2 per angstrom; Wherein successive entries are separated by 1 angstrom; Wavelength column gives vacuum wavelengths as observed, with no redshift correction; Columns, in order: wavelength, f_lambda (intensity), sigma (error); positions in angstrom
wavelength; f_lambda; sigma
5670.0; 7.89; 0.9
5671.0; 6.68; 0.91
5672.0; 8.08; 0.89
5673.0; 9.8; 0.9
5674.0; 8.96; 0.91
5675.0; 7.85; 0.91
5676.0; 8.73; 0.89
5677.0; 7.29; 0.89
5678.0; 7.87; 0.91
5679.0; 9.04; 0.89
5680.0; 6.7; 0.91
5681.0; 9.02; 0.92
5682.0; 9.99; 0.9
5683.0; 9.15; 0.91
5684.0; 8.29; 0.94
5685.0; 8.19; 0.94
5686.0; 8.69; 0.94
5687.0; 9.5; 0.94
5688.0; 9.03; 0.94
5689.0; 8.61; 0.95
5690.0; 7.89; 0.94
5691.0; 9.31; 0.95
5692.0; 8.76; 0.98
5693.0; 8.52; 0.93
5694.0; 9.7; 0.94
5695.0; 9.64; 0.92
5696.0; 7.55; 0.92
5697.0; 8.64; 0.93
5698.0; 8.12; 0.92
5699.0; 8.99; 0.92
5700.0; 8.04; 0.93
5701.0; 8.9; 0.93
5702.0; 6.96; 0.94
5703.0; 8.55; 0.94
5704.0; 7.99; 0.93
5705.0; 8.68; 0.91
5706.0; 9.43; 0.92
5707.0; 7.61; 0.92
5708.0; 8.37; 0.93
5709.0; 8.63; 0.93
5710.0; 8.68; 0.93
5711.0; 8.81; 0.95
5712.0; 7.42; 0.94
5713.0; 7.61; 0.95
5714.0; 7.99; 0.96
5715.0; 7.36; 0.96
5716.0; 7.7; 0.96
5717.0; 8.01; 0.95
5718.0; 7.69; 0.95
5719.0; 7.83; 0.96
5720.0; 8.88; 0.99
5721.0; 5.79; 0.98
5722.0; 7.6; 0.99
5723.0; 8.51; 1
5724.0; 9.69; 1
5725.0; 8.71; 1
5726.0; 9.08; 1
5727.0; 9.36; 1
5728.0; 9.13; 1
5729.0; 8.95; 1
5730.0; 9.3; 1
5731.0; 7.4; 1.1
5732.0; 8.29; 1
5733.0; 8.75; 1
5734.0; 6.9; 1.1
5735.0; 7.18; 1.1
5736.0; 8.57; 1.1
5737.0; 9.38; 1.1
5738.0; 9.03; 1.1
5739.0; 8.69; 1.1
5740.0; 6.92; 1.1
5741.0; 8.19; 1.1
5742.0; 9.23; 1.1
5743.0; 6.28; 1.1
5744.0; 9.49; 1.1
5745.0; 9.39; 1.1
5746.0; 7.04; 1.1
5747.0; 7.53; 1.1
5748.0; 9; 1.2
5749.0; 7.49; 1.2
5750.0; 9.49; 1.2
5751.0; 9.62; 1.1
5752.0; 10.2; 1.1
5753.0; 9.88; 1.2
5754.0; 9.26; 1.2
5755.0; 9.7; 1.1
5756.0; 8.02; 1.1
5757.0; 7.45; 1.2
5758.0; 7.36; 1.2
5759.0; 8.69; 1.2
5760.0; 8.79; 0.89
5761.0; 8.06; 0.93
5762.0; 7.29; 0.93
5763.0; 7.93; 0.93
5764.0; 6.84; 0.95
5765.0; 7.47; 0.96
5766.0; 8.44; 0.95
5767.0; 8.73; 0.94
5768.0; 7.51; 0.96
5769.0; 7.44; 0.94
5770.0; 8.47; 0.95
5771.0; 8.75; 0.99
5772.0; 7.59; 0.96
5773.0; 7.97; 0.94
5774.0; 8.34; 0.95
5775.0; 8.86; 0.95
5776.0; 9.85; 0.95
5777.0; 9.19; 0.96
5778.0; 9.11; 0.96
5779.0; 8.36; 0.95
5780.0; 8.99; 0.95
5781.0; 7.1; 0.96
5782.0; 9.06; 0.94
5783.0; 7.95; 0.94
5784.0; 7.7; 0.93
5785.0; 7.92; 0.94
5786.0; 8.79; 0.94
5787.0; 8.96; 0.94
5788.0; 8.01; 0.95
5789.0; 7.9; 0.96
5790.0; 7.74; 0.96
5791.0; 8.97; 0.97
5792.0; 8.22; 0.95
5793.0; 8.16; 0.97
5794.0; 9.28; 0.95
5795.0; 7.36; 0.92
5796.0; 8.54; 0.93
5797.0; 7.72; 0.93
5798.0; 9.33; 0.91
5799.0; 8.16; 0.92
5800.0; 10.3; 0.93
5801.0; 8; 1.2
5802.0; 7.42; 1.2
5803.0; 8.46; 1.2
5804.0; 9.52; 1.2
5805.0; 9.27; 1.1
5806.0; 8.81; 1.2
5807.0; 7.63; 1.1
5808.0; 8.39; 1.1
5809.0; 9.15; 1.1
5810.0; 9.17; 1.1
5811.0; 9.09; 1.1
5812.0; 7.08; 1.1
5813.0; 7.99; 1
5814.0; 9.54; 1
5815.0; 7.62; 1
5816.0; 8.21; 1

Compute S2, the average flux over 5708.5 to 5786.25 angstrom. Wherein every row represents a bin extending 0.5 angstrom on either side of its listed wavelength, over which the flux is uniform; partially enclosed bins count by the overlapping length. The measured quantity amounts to 8.33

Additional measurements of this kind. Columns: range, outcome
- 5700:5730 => 8.29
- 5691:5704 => 8.54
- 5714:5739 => 8.3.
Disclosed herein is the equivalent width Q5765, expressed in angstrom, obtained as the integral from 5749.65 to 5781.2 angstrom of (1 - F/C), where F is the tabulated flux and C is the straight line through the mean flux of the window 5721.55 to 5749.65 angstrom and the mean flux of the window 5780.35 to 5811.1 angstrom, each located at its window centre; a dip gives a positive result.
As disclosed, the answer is -0.2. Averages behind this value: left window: 8.4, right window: 8.45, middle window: 8.47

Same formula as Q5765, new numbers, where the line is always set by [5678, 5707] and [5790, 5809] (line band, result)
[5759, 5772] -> 0.9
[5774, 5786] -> 0.0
